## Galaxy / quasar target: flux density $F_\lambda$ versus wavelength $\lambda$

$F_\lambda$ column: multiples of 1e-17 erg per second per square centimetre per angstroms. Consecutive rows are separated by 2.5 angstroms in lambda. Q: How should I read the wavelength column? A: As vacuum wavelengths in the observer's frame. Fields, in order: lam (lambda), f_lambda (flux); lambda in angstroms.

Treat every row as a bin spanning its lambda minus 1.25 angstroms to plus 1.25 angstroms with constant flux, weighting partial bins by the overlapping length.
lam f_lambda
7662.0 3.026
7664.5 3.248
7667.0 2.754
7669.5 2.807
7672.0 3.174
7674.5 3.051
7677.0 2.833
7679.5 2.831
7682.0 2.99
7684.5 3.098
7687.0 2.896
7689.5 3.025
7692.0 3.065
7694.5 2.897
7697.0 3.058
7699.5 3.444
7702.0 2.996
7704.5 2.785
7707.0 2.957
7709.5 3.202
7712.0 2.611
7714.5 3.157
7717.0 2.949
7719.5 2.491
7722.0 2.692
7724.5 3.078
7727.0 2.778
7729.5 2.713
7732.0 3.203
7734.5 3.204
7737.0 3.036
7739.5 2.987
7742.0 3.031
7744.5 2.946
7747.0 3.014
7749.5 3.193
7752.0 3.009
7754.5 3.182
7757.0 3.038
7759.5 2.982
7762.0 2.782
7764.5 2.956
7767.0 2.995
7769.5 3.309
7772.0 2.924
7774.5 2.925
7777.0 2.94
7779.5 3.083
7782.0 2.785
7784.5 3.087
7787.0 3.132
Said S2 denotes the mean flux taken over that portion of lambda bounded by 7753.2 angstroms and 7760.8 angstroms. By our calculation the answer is 3.07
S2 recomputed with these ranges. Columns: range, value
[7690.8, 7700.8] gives 3.12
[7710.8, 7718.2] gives 2.91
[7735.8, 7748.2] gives 3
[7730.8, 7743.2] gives 3.09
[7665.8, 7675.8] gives 2.95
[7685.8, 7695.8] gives 2.97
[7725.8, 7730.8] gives 2.75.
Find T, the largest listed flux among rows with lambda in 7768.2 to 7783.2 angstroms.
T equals 3.309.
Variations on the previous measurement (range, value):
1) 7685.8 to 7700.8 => 3.444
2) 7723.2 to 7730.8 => 3.078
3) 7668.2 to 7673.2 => 3.174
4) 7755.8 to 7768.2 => 3.038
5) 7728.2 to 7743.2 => 3.204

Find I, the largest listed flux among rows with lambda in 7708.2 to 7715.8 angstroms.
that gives 3.202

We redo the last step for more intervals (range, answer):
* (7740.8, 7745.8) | 3.031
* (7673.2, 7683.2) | 3.051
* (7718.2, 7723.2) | 2.692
